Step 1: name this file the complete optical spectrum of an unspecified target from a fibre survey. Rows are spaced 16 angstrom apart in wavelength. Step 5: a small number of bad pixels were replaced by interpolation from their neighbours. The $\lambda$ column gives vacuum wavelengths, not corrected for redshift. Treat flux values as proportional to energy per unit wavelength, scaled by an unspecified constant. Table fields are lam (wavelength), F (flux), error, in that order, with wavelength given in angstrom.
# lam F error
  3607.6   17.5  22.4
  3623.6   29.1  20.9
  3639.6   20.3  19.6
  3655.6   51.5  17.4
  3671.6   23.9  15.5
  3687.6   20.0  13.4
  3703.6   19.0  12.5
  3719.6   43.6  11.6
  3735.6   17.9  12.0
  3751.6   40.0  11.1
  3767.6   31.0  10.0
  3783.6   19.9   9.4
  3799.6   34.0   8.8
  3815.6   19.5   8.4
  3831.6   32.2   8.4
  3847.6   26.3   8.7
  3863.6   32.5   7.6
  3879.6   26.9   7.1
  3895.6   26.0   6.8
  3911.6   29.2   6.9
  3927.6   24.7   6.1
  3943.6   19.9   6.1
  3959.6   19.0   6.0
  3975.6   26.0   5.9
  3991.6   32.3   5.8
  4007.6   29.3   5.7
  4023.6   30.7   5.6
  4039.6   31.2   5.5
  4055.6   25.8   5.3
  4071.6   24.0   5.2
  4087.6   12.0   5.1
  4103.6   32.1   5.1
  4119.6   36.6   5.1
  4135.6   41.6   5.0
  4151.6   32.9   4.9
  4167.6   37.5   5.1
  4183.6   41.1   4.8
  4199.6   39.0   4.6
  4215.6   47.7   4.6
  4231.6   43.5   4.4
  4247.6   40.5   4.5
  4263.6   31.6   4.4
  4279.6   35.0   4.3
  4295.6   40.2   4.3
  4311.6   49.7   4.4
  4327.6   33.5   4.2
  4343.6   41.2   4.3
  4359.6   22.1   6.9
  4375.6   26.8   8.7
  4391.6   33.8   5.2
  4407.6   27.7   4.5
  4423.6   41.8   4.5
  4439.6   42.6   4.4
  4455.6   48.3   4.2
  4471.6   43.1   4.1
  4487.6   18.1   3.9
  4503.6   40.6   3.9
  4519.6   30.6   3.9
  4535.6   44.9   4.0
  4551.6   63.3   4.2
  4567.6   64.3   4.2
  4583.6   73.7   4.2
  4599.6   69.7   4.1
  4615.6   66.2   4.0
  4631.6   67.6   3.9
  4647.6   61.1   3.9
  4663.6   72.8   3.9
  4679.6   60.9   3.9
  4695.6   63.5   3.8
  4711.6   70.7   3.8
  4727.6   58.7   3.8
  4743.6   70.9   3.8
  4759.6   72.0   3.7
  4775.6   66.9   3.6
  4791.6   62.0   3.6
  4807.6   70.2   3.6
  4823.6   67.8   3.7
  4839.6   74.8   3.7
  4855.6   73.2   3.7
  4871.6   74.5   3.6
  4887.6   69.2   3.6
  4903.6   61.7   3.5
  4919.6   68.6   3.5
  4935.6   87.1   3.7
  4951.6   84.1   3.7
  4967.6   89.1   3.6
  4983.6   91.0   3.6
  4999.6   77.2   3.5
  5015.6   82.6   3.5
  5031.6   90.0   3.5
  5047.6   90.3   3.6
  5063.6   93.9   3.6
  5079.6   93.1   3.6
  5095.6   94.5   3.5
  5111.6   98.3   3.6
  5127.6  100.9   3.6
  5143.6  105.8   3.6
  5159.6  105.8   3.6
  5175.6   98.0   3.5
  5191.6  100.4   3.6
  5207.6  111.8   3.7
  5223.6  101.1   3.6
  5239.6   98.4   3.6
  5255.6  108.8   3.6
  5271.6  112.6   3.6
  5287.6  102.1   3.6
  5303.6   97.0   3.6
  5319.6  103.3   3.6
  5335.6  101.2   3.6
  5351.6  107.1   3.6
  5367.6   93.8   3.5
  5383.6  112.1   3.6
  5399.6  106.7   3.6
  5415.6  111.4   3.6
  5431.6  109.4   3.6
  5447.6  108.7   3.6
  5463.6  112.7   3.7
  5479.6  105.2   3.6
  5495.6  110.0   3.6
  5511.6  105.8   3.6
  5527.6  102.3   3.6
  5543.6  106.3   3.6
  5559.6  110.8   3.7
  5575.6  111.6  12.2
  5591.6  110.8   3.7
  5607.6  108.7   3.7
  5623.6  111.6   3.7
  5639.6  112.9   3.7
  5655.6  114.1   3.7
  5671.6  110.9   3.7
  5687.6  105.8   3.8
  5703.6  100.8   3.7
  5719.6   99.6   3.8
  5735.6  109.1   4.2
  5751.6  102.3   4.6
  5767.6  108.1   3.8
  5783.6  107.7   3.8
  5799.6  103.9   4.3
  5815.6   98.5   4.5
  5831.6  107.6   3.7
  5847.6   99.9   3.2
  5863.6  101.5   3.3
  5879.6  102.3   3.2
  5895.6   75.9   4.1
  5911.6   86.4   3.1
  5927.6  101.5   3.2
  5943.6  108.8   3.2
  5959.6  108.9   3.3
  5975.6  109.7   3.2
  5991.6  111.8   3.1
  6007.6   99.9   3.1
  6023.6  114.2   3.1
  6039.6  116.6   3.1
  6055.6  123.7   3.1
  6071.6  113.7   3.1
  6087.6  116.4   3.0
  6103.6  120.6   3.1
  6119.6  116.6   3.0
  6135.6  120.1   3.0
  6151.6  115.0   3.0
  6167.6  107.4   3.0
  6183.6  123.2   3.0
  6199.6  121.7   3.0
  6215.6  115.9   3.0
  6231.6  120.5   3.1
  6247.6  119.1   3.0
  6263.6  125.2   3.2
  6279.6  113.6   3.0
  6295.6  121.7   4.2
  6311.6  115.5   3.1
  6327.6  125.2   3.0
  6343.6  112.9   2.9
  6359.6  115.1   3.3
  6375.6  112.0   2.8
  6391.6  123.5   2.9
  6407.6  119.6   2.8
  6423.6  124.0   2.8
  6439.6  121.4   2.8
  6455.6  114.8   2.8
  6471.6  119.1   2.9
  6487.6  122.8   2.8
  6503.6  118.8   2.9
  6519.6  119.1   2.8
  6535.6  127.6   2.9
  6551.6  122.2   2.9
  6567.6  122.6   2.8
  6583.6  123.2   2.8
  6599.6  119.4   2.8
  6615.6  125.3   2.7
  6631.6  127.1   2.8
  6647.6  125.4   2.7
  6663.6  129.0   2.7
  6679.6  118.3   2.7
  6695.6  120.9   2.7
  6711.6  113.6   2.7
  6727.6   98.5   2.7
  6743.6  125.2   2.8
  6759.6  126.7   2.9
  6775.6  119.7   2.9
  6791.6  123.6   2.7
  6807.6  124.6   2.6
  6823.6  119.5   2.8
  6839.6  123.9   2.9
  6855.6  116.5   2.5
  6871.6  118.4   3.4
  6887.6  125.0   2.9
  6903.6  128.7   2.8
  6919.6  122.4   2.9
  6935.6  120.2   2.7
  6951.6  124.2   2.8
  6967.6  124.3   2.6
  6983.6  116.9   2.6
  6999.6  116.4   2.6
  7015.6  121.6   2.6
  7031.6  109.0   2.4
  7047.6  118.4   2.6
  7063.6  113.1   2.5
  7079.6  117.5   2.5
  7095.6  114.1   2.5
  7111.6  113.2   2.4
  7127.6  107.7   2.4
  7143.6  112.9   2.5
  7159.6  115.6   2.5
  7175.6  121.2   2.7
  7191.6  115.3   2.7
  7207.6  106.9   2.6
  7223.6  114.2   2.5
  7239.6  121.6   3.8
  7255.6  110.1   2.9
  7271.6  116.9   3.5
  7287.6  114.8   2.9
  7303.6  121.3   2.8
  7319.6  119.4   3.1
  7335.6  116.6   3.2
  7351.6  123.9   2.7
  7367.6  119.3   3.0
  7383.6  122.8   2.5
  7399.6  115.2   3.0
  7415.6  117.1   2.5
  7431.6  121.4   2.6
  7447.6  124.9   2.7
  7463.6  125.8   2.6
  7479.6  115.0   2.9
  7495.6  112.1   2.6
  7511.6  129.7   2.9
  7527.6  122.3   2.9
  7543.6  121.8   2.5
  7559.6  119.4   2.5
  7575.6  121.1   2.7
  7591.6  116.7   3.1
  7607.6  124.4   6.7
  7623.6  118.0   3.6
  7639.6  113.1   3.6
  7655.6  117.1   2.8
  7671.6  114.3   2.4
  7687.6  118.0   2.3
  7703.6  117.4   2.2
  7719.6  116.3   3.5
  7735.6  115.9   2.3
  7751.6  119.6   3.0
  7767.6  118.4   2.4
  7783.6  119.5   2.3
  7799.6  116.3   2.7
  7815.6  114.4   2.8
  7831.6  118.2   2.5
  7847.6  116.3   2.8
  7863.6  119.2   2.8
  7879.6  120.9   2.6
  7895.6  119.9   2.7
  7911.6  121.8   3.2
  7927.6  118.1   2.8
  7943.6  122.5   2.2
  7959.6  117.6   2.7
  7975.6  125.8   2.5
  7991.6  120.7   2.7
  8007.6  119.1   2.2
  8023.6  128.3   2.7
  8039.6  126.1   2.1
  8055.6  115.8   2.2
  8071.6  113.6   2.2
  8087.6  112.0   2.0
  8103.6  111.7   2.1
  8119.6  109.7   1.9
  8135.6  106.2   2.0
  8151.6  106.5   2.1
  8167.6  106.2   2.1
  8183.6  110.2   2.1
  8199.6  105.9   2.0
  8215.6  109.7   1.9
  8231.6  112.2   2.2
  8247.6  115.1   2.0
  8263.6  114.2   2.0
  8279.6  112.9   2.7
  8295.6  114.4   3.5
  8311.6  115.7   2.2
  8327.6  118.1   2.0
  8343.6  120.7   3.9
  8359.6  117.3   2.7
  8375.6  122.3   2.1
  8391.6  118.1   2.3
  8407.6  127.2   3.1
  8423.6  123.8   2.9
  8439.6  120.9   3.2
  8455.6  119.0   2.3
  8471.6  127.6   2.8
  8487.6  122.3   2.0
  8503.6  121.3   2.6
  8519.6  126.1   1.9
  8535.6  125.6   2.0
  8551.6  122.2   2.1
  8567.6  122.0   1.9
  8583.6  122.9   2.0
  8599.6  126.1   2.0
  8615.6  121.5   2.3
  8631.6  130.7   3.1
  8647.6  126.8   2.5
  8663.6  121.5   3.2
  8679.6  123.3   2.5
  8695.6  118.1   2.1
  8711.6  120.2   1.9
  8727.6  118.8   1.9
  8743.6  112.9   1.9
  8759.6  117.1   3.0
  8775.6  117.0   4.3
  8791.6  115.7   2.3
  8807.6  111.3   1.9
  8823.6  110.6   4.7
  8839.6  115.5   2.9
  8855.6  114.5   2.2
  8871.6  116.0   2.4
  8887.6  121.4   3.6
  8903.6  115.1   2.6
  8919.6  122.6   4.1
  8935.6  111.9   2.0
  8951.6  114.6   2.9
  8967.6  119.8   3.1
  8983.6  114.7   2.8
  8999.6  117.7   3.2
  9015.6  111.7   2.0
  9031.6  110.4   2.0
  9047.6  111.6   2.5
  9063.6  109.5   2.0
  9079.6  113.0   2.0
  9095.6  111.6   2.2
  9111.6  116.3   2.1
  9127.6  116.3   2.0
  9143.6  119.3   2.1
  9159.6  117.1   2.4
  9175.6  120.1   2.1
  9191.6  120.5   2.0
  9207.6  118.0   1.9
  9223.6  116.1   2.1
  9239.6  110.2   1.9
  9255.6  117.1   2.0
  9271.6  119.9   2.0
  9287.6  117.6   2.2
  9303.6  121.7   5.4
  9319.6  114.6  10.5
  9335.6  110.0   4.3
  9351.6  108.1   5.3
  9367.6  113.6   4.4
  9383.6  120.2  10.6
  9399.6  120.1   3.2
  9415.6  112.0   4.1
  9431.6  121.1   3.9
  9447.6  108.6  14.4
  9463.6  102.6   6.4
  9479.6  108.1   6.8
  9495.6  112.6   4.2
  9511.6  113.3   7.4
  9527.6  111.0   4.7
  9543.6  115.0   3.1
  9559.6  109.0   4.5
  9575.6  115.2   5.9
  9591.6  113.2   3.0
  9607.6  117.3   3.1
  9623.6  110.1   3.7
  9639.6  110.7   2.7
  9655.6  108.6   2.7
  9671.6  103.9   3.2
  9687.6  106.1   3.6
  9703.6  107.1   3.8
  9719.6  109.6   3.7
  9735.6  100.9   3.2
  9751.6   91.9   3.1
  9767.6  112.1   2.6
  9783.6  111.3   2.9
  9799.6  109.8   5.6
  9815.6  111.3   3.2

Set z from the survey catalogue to 0.140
